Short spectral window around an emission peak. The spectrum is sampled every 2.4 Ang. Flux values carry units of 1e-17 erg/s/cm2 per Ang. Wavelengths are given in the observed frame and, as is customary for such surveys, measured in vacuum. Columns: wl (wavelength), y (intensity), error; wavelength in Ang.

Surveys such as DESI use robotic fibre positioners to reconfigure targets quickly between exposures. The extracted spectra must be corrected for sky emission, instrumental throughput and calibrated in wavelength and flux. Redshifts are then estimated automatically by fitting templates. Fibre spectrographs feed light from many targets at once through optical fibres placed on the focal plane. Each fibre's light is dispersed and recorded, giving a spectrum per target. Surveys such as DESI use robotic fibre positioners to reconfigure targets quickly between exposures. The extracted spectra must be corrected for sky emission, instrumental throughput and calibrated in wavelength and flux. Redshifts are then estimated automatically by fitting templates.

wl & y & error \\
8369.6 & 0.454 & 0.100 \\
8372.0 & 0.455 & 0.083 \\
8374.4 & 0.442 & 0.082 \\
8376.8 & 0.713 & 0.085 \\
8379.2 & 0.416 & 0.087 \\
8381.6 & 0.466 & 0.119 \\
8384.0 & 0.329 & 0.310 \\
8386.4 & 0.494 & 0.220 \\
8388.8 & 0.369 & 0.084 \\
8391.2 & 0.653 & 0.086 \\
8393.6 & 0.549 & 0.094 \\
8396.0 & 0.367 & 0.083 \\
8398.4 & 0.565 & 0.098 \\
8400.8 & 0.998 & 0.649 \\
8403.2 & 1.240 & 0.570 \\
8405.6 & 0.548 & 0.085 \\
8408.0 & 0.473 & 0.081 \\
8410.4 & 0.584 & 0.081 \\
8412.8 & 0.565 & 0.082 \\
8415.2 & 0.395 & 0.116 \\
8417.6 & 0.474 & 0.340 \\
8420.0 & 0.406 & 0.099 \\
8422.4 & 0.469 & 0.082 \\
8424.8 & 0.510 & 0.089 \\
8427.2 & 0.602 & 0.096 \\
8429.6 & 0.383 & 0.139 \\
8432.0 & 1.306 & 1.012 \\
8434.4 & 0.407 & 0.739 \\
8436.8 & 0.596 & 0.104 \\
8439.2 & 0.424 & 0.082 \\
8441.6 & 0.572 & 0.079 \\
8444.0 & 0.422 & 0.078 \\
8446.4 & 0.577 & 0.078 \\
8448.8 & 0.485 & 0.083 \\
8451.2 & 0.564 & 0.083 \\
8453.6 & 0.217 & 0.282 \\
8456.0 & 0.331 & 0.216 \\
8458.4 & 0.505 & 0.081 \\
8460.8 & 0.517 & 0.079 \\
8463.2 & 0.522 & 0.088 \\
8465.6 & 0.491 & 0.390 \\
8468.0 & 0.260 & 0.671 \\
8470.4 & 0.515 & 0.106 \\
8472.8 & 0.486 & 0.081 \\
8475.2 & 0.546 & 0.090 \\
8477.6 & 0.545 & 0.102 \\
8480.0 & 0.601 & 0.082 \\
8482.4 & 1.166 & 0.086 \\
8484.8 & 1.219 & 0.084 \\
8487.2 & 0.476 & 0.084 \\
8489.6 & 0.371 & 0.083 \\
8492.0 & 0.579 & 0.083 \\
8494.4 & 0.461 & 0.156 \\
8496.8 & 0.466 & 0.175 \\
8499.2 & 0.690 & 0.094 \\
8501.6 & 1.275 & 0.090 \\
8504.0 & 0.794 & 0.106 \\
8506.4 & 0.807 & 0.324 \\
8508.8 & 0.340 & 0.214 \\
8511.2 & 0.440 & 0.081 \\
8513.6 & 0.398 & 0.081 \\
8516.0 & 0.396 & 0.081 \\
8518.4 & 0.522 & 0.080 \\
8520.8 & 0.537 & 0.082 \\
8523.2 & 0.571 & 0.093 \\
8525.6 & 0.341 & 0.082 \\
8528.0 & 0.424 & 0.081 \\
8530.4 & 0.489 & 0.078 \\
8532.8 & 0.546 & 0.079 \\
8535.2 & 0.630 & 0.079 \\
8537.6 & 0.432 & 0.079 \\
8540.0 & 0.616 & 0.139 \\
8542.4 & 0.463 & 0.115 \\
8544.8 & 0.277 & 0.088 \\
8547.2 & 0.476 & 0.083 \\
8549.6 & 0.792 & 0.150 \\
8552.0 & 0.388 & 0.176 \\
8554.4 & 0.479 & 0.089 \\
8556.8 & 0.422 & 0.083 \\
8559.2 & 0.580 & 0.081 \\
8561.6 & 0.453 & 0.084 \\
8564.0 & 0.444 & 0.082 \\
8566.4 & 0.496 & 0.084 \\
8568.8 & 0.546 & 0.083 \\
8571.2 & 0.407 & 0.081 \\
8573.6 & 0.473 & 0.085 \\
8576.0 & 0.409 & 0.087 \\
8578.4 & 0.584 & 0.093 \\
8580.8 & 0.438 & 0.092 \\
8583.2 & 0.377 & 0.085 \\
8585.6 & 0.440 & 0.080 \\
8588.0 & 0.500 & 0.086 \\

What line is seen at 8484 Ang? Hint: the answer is [S II]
